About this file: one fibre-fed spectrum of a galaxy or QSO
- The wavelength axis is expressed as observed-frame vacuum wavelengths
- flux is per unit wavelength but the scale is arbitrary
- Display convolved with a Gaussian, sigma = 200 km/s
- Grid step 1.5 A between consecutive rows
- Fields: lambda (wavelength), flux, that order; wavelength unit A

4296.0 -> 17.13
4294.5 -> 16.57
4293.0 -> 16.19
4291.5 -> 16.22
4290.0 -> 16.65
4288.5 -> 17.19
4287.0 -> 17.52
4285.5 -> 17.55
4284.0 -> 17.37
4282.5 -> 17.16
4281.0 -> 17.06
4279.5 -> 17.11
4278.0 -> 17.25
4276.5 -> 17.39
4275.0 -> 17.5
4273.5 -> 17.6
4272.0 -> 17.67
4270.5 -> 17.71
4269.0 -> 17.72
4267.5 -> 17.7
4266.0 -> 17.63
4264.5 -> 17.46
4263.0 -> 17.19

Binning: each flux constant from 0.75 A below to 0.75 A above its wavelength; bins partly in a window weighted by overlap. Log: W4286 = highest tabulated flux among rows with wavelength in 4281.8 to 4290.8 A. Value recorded 17.55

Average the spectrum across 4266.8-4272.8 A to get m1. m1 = 17.7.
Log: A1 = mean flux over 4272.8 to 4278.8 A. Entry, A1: 17.4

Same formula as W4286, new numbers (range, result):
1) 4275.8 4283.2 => 17.39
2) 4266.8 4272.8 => 17.72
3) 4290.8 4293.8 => 16.22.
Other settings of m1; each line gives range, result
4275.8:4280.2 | 17.2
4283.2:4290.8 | 17.2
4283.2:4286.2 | 17.5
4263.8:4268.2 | 17.6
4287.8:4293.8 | 16.6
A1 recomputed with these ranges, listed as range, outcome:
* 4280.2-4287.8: 17.3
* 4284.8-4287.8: 17.5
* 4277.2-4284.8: 17.2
